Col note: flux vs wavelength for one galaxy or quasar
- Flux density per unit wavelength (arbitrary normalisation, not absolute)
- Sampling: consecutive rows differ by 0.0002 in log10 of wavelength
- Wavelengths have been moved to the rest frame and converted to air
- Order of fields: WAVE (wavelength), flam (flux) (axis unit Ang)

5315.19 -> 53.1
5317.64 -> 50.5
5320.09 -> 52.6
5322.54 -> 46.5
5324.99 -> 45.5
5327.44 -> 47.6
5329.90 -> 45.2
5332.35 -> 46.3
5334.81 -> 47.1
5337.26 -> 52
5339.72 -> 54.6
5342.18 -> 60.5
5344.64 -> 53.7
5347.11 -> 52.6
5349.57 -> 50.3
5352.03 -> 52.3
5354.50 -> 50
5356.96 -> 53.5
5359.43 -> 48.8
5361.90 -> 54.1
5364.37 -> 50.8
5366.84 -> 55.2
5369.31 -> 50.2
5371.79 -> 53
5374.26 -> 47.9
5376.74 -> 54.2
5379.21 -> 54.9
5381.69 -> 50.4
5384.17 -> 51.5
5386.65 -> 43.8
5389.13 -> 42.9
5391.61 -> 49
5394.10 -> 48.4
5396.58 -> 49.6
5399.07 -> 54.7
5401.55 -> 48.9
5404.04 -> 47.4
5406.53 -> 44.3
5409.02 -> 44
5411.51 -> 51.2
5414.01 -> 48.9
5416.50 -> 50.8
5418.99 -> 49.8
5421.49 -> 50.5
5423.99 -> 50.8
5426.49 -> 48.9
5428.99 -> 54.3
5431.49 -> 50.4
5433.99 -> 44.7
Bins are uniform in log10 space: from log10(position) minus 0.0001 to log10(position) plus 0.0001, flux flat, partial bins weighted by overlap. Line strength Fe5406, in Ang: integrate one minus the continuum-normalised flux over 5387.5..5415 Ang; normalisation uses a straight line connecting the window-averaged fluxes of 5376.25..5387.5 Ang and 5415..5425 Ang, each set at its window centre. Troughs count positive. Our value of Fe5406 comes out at 1.4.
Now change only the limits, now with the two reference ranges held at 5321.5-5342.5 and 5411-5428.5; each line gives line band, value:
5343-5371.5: -1.6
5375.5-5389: -0.2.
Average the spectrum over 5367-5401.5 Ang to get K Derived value 50.2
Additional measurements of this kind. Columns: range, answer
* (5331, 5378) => 51.9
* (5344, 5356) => 51.7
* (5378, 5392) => 48.7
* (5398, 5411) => 48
